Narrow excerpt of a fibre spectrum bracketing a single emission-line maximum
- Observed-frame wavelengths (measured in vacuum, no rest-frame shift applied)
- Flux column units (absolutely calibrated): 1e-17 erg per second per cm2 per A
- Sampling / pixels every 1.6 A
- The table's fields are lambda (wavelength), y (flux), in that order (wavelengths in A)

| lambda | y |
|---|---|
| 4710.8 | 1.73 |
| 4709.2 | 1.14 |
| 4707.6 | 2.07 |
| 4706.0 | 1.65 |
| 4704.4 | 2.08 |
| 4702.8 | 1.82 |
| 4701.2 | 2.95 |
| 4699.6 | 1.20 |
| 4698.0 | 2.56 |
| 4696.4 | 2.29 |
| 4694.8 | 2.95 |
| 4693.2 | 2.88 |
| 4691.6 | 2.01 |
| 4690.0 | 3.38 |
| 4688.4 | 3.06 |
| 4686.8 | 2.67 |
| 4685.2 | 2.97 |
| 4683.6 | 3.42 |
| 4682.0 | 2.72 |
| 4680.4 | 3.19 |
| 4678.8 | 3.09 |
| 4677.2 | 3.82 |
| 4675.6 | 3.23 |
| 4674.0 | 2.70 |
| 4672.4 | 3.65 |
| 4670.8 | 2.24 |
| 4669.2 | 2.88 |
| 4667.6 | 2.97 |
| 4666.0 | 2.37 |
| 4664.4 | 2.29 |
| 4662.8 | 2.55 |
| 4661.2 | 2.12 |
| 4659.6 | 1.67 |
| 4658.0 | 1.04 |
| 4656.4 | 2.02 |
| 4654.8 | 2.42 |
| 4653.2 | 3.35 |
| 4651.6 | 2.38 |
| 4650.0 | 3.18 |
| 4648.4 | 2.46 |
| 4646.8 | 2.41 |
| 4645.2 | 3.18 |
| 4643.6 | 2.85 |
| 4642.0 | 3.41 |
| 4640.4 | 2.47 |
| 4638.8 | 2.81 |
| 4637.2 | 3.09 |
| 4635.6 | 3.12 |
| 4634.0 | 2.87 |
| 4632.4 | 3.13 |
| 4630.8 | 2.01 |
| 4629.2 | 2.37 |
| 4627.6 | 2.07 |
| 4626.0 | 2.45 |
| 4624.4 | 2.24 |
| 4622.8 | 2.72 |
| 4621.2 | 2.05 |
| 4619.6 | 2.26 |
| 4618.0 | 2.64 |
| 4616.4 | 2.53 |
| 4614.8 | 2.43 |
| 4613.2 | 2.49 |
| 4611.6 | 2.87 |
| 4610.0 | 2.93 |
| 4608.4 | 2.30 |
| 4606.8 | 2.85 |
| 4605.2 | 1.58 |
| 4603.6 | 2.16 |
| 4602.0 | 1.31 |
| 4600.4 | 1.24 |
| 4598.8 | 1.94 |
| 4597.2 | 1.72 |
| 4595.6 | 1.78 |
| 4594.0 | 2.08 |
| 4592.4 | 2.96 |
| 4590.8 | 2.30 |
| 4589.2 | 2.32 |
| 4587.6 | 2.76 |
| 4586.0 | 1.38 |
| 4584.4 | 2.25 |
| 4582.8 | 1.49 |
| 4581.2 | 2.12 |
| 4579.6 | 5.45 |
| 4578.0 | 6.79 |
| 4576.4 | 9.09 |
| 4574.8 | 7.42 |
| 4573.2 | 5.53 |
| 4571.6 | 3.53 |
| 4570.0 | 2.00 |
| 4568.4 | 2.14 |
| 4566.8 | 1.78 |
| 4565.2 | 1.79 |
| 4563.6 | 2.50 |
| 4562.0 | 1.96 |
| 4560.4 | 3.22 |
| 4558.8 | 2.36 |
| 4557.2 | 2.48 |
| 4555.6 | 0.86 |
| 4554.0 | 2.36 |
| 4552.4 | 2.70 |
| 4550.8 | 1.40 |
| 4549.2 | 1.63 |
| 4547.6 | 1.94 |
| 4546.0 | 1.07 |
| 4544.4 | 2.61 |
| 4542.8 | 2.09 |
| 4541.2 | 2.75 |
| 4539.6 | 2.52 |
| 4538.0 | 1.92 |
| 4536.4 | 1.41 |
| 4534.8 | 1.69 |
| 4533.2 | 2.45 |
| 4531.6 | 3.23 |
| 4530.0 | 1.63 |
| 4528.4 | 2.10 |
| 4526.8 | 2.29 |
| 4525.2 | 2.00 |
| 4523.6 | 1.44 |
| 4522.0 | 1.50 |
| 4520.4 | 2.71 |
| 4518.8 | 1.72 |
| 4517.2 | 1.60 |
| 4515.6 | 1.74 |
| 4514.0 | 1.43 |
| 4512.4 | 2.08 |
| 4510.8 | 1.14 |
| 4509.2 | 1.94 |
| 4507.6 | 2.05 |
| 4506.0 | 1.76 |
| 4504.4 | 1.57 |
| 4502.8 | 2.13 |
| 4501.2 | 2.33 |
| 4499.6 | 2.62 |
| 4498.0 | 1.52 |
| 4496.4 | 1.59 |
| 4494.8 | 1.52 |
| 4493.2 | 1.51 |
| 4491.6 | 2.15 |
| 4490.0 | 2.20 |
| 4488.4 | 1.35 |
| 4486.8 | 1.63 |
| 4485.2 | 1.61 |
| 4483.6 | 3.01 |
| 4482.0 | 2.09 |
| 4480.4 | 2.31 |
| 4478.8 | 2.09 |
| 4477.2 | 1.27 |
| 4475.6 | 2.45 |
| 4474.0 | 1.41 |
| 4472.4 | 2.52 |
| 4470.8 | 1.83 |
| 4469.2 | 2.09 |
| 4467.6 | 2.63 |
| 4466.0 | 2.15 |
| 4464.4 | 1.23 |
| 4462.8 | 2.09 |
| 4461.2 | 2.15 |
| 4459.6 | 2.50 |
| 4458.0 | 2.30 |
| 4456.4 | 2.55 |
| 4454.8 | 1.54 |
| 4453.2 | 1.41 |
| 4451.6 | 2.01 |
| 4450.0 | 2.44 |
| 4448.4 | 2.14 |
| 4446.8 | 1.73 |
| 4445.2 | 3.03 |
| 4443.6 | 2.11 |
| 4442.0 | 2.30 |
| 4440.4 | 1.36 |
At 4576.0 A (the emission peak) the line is [O II] 3727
